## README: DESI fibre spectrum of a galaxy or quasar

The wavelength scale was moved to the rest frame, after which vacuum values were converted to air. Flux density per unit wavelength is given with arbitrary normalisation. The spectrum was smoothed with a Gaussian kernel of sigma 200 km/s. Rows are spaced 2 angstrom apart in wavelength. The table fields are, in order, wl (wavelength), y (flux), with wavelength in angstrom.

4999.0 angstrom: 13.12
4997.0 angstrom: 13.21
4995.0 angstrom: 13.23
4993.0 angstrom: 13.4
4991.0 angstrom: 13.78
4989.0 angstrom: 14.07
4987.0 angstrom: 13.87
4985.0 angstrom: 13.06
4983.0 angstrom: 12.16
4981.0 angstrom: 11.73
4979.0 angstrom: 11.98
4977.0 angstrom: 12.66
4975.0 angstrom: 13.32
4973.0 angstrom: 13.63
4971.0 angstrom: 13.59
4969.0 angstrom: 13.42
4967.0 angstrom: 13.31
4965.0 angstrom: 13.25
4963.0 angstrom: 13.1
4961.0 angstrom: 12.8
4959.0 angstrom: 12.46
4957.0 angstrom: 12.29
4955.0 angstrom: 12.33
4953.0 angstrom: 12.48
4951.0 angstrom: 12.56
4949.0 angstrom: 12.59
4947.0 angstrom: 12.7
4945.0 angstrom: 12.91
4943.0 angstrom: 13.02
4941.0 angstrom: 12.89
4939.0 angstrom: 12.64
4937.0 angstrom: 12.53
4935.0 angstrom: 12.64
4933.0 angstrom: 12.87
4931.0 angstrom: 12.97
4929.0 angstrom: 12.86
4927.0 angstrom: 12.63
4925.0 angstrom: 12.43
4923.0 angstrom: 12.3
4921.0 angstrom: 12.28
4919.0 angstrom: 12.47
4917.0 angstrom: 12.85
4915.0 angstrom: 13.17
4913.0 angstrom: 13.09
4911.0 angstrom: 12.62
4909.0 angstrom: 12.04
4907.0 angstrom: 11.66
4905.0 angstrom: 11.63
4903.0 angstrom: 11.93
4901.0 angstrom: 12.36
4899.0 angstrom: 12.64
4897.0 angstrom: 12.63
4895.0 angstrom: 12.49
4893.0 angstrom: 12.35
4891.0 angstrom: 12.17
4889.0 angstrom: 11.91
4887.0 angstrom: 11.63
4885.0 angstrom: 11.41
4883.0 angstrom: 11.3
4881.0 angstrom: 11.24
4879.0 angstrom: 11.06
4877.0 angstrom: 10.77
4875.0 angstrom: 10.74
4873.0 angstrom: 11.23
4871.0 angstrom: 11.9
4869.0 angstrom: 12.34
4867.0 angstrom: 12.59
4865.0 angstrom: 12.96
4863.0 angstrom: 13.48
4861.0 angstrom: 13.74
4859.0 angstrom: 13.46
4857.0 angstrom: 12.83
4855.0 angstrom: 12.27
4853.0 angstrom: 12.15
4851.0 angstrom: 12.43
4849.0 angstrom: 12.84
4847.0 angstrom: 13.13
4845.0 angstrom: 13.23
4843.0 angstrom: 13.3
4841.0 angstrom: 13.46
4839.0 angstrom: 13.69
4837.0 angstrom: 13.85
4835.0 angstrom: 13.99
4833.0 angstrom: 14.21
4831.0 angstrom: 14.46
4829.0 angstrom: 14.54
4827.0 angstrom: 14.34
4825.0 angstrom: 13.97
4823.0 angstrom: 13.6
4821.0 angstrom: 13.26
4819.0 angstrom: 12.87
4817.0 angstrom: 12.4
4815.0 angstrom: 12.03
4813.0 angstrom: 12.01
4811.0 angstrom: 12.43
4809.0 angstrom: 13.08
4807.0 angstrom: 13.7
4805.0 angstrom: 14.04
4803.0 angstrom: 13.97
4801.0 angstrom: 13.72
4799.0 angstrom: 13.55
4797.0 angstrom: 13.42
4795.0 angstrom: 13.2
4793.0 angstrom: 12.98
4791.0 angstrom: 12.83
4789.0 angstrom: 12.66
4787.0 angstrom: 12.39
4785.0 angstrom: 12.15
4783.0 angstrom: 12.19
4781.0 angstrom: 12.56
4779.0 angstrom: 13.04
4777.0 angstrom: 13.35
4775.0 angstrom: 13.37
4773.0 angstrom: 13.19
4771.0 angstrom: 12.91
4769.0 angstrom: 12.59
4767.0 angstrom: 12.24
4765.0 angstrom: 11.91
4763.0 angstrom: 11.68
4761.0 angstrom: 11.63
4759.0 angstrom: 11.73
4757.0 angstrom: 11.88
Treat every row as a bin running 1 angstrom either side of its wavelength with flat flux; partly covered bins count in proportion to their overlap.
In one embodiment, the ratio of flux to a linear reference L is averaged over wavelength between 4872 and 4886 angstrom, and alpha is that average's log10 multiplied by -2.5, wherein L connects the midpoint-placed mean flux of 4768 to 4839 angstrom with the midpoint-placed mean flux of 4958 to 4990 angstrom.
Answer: 0.18 mag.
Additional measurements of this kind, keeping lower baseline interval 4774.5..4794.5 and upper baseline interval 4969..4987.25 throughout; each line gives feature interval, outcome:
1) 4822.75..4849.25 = -0.082 mag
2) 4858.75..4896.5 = 0.069 mag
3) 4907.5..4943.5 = 0.015 mag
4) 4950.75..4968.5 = 0.009 mag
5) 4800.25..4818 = -0.023 mag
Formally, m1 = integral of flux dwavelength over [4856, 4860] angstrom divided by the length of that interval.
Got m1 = 13.1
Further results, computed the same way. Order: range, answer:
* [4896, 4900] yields 12.6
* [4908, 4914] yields 12.6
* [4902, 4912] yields 12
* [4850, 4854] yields 12.3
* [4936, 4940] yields 12.6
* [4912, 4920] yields 12.9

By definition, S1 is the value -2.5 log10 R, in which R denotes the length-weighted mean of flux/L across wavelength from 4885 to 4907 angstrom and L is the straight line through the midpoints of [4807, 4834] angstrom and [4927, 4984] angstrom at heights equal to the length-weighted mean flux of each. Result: 0.08 mag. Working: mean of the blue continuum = 13.3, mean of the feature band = 12.1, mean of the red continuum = 12.8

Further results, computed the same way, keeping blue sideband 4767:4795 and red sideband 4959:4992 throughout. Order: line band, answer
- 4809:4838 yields -0.05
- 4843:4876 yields 0.03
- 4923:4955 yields 0.03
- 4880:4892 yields 0.12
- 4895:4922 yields 0.05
